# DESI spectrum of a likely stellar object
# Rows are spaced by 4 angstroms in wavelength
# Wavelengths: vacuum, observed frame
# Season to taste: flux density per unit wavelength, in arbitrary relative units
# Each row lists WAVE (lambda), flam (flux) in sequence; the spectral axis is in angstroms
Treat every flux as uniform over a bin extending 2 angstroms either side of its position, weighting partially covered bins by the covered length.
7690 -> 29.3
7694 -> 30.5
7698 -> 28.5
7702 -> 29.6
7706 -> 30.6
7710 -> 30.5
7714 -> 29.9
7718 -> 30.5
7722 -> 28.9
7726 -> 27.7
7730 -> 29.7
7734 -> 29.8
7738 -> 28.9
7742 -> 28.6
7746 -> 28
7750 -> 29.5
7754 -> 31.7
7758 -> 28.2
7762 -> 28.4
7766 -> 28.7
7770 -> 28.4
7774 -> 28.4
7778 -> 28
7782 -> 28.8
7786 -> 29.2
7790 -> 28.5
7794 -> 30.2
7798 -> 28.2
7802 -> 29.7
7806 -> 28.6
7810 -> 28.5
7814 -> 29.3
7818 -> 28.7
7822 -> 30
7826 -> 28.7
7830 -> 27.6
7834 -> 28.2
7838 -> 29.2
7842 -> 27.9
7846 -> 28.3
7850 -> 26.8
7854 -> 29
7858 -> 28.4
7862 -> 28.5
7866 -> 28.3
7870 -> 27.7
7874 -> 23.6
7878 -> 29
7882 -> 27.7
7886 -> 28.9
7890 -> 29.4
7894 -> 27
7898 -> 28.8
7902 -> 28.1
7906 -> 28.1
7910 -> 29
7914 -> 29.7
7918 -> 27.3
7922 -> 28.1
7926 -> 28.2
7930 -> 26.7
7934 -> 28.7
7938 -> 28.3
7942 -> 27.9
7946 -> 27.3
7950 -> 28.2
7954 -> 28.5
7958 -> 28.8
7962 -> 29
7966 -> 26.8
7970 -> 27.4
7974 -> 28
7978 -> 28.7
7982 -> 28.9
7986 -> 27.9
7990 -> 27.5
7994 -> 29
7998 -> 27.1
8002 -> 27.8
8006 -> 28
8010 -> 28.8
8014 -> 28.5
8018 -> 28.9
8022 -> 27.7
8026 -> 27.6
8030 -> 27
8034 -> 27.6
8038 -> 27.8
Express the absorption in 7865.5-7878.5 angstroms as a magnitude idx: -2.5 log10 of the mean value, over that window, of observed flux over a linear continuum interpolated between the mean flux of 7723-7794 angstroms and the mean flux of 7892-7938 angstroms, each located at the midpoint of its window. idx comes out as 0.06 mag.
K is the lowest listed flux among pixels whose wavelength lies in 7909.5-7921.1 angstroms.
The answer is 27.3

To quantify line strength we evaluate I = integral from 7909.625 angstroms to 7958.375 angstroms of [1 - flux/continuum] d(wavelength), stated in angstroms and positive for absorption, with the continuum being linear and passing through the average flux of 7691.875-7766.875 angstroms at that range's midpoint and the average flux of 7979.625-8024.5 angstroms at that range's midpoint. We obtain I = 0.6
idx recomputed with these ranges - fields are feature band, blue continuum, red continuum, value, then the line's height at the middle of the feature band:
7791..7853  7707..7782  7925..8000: 0.00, 28.7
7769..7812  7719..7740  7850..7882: -0.01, 28.5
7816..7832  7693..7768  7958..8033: 0.01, 28.9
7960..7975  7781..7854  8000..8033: 0.02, 28.2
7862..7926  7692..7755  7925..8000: 0.02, 28.5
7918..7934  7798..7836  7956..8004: 0.02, 28.3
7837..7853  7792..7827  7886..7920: 0.03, 28.9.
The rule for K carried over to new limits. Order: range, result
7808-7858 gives 26.8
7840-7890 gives 23.6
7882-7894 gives 27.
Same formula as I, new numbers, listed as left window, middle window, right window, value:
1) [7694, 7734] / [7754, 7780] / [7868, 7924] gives 0.48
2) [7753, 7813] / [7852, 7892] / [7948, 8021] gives 0.73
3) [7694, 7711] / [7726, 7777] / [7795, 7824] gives 0.90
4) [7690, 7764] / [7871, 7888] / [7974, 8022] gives 0.85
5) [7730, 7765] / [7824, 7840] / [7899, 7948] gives 0.13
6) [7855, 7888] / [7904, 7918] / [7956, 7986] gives -0.37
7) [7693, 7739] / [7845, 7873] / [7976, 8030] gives 0.86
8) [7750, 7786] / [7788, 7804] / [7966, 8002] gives -0.21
